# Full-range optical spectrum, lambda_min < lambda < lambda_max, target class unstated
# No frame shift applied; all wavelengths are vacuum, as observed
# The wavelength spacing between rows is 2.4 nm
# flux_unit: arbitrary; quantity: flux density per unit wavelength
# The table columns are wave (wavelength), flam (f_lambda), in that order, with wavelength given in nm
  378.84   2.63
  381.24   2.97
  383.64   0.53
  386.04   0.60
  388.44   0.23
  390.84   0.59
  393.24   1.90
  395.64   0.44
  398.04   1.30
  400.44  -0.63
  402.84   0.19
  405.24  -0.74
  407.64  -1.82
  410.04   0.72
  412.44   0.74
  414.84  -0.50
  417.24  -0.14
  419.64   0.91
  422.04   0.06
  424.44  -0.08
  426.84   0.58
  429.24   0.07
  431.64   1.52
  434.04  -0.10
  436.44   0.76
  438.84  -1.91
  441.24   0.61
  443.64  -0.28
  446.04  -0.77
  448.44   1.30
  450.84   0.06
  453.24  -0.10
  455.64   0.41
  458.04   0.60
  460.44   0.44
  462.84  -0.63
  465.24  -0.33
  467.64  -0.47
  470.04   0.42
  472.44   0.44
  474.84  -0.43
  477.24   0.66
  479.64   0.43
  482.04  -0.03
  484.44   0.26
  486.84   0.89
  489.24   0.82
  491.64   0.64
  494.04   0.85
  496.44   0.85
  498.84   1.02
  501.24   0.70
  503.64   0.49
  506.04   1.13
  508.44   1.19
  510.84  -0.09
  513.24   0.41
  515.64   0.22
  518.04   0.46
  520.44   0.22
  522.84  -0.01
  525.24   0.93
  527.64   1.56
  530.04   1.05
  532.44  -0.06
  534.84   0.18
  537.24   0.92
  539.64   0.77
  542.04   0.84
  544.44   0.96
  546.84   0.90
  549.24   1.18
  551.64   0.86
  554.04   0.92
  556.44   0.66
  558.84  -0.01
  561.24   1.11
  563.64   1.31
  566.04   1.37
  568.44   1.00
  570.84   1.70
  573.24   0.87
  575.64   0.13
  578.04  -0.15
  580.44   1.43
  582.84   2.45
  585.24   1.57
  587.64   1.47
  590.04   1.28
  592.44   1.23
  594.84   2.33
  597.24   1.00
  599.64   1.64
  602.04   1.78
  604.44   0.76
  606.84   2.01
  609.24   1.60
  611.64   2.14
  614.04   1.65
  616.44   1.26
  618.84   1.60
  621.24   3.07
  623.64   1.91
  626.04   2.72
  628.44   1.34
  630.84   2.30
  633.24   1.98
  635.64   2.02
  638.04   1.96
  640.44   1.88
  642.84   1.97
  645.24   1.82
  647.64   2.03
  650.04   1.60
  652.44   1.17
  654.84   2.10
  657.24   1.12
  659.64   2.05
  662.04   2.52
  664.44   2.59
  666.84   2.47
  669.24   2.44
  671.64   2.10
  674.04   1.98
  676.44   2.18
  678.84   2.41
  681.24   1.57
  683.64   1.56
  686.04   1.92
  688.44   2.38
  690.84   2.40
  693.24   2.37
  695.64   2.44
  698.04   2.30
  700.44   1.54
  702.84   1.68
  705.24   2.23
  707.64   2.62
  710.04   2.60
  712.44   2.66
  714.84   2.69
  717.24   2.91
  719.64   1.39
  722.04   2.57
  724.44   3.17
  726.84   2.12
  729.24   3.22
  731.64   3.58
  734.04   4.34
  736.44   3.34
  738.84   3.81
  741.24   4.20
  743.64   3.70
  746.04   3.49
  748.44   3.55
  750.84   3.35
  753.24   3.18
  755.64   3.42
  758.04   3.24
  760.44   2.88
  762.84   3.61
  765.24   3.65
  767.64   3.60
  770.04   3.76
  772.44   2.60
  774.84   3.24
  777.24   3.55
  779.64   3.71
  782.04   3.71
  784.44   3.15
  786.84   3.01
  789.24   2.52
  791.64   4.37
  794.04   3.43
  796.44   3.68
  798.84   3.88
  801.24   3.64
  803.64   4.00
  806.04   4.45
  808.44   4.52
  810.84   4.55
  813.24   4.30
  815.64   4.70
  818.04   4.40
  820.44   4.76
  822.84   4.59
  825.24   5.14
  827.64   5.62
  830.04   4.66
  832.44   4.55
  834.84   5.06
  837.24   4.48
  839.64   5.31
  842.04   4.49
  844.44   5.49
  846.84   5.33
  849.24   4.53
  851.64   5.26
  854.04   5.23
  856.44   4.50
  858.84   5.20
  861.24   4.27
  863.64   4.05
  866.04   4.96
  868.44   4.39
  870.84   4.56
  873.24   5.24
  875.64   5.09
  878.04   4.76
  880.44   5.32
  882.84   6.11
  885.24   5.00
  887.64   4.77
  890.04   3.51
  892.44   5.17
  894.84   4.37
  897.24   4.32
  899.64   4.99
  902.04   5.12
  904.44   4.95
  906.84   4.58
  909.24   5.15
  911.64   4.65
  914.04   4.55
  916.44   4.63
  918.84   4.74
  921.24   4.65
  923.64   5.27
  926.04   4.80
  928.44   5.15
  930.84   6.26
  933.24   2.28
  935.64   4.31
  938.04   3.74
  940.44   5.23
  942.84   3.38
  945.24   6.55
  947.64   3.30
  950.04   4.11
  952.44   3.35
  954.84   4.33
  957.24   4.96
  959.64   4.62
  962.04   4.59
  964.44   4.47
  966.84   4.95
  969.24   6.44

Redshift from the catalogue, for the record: 0.83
